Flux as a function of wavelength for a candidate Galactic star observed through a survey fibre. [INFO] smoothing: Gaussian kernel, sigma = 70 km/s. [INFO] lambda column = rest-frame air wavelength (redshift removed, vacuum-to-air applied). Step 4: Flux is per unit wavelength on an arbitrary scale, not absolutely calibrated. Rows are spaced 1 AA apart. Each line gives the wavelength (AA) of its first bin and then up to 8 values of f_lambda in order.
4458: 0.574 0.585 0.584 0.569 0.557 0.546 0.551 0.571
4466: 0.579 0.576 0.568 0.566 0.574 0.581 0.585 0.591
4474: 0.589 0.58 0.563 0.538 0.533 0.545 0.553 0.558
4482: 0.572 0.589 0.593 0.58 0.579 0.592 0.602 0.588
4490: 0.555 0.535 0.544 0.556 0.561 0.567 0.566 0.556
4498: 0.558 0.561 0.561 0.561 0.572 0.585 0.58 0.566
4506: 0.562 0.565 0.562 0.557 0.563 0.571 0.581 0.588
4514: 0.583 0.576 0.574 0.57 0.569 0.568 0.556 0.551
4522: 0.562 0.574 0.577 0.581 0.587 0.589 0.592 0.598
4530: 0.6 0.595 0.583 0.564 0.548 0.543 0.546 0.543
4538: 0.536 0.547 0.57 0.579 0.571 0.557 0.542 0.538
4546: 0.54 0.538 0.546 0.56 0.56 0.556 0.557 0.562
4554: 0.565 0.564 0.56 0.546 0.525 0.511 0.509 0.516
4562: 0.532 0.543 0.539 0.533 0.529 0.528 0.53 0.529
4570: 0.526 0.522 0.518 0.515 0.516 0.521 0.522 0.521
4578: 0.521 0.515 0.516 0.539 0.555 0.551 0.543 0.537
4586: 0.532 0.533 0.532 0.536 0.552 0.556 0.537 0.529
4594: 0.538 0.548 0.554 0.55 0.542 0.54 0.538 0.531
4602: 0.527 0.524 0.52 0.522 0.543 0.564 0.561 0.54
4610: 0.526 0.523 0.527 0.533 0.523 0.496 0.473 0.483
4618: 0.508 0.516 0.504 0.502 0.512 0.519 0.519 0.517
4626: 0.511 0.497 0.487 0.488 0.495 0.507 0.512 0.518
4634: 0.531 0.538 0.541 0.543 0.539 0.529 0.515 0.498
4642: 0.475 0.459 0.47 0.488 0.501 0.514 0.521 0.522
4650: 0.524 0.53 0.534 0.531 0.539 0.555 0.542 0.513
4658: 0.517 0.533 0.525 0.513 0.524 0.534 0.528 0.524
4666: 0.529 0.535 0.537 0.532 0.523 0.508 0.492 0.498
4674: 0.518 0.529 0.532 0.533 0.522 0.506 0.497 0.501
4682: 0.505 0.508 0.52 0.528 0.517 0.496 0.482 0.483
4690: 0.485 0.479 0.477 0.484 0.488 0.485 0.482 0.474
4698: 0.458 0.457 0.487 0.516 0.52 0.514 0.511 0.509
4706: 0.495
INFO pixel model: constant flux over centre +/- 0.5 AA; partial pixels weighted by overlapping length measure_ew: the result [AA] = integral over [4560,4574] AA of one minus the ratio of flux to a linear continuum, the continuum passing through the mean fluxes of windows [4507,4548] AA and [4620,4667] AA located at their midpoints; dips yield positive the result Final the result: 0.6 AA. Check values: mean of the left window 0.566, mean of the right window 0.517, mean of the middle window 0.527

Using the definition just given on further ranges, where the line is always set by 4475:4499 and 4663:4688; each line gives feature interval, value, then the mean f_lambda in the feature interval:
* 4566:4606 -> 0.53 AA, 0.533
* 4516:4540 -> -0.62 AA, 0.569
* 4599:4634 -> 0.98 AA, 0.517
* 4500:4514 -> -0.27 AA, 0.57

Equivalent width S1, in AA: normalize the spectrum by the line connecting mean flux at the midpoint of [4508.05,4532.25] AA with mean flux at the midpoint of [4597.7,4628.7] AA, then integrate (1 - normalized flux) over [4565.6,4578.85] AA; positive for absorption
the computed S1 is 0.54 AA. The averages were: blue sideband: 0.577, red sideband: 0.52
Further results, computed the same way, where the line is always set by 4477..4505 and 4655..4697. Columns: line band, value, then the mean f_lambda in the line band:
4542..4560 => 0.0 AA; 0.548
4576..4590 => 0.1 AA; 0.533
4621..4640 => 0.3 AA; 0.516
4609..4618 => 0.3 AA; 0.512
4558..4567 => 0.3 AA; 0.526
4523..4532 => -0.5 AA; 0.589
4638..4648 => 0.4 AA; 0.498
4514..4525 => -0.2 AA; 0.569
